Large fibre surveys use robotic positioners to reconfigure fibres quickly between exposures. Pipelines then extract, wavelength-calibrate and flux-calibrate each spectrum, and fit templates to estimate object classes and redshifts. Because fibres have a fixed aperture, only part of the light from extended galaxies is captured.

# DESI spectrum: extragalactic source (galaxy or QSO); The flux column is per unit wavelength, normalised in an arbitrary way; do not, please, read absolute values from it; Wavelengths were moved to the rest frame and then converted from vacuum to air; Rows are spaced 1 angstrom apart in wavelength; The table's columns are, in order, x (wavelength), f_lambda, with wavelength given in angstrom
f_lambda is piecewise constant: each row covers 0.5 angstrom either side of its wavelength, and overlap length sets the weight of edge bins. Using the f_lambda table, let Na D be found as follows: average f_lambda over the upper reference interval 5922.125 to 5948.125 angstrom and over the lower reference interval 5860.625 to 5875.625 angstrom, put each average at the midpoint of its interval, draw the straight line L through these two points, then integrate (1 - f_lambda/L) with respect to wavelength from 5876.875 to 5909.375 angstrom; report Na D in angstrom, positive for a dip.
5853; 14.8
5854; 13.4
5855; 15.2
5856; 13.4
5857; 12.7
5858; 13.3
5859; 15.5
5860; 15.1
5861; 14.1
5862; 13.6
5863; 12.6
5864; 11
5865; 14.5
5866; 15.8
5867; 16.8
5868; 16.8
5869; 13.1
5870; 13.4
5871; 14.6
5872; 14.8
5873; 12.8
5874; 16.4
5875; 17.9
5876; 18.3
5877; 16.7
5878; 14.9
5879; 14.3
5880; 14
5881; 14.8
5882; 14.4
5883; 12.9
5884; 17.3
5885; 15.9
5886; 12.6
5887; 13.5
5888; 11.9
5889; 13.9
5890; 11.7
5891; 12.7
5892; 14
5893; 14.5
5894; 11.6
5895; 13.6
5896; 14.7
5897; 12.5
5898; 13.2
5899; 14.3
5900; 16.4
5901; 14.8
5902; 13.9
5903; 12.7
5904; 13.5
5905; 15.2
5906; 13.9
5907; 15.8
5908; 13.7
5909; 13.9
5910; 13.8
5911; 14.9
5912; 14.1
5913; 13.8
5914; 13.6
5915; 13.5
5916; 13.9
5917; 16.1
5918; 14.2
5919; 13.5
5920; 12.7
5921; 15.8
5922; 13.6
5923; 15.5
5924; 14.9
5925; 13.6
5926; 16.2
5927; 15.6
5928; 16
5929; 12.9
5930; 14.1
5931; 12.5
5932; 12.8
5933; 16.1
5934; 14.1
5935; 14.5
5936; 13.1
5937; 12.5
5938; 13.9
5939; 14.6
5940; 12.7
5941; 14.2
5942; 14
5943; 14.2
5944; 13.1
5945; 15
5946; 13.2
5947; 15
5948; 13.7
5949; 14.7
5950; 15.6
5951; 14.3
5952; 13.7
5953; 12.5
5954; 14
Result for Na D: 0.9 angstrom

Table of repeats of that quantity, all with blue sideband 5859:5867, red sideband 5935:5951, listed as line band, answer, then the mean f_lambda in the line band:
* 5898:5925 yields -0.5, 14.3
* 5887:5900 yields 0.7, 13.4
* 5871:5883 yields -1.0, 15.3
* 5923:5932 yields -0.3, 14.4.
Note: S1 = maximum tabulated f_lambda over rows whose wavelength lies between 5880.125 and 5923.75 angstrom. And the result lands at 17.3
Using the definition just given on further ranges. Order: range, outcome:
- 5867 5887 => 18.3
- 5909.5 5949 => 16.2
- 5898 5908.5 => 16.4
